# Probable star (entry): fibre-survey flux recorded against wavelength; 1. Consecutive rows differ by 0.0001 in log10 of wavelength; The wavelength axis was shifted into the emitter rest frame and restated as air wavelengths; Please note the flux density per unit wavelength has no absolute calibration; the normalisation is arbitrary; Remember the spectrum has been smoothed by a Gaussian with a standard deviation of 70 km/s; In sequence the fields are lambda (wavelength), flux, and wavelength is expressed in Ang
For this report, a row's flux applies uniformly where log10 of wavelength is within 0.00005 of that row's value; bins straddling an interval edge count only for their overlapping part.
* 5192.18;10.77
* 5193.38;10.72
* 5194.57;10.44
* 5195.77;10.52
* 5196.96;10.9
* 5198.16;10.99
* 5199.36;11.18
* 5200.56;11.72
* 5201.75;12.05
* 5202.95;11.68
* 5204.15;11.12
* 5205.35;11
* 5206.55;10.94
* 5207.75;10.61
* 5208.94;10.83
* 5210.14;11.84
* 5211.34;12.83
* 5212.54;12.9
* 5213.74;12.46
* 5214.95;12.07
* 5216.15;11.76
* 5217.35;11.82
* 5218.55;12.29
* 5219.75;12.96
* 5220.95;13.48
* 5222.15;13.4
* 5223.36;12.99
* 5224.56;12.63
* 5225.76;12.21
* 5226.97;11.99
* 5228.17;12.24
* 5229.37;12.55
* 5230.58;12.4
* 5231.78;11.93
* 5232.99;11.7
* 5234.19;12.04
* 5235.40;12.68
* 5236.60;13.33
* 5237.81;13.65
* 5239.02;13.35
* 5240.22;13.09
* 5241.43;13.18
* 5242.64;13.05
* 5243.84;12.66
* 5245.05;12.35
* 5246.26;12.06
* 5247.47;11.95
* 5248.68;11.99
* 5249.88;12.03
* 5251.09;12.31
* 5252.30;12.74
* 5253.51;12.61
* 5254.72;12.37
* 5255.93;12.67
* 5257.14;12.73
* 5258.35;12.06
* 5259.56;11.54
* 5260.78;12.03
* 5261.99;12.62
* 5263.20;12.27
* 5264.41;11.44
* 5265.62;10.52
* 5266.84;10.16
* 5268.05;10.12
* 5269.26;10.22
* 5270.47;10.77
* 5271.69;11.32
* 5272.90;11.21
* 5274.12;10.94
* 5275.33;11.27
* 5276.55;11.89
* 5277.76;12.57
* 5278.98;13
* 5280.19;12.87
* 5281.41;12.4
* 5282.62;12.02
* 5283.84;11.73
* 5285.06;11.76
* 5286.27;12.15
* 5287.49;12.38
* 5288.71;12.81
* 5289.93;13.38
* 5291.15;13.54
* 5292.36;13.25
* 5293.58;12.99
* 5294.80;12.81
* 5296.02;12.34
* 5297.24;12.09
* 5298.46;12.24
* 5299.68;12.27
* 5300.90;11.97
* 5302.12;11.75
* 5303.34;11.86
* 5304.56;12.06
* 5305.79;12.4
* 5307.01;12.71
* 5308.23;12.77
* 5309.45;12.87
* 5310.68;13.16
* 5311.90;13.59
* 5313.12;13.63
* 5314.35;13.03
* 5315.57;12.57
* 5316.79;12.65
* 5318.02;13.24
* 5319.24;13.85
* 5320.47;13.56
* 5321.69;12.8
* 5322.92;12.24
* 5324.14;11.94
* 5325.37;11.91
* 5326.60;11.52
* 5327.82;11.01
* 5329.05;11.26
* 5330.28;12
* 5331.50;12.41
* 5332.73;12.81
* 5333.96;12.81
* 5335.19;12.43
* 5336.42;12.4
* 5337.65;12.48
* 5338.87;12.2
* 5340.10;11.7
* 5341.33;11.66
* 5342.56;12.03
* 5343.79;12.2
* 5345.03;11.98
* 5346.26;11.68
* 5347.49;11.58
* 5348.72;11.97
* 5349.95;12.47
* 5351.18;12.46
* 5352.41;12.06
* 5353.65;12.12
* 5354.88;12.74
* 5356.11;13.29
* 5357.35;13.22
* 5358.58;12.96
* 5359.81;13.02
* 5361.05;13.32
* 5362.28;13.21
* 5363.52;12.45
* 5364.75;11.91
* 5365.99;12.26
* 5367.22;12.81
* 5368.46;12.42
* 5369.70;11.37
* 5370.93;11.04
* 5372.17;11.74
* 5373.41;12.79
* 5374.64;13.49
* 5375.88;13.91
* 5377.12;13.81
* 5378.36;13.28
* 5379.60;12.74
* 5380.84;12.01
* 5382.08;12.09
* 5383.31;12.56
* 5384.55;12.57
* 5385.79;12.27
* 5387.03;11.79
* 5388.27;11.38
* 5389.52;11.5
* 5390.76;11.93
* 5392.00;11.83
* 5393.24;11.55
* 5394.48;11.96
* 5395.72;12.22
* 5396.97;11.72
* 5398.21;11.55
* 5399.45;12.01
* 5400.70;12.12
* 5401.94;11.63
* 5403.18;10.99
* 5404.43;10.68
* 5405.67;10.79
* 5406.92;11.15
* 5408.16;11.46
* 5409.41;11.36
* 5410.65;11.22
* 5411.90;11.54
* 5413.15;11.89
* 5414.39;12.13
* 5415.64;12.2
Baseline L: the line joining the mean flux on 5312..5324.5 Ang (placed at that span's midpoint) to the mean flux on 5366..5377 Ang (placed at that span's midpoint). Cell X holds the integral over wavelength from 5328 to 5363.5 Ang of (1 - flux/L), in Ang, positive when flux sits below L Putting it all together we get 1.1 Ang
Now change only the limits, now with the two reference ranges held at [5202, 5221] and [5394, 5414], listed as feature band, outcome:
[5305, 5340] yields -2.68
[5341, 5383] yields -3.20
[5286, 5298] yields -1.09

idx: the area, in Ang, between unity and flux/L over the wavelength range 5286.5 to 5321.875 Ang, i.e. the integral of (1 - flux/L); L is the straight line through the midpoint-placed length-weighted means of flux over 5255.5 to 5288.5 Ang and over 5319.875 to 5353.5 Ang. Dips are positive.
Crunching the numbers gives -2.5 Ang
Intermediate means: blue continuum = 11.7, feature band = 12.8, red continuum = 12.1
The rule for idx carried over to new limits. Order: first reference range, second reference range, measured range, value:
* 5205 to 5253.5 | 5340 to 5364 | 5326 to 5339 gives 0.3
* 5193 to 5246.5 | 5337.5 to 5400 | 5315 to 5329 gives -0.2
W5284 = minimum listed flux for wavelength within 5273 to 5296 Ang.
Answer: 10.94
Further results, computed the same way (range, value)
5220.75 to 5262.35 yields 11.54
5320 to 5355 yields 11.01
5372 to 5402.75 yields 11.38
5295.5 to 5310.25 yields 11.75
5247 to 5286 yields 10.12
